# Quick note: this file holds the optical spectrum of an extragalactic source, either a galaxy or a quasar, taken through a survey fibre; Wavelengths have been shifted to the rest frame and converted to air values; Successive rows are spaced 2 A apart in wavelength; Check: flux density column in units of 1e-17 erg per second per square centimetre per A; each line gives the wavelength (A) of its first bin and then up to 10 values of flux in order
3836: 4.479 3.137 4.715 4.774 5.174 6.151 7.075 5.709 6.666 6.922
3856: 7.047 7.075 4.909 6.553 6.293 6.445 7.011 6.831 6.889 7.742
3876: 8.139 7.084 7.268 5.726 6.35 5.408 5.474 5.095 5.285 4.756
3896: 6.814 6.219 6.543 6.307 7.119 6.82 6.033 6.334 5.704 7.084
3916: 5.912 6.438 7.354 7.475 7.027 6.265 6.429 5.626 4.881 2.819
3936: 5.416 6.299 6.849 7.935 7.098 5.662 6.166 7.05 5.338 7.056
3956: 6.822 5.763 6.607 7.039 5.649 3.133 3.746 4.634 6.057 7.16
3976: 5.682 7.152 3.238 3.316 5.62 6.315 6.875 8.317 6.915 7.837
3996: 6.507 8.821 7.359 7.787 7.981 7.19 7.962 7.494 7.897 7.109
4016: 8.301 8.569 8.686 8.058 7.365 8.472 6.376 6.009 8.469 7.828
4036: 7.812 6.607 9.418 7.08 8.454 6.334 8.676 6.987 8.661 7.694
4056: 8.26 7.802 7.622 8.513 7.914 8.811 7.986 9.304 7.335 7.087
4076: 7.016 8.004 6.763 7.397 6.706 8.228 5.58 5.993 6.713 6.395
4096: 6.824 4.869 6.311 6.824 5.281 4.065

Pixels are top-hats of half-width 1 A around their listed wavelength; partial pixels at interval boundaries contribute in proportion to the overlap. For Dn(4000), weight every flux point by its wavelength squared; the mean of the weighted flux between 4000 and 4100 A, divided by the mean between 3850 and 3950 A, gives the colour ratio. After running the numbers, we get 1.3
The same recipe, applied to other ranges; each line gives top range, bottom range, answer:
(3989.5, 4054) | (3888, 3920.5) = 1.32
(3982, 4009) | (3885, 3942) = 1.23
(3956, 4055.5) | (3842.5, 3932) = 1.17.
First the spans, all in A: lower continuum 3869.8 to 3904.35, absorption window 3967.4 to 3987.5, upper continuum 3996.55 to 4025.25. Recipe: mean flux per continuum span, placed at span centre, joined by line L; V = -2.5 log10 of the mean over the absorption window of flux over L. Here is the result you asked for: 0.36 mag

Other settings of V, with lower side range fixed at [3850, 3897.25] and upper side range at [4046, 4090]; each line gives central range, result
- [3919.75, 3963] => 0.090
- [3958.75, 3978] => 0.243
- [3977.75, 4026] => 0.003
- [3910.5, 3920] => 0.046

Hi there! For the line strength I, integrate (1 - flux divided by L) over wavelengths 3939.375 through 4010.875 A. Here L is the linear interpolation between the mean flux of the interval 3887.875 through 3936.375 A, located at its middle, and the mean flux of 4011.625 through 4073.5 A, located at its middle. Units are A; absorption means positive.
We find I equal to 5.2 A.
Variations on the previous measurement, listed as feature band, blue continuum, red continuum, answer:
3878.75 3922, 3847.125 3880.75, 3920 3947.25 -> 1.6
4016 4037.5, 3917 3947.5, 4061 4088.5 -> -1.8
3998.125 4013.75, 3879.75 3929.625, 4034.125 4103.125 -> -1.6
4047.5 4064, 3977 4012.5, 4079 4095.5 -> -2.9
